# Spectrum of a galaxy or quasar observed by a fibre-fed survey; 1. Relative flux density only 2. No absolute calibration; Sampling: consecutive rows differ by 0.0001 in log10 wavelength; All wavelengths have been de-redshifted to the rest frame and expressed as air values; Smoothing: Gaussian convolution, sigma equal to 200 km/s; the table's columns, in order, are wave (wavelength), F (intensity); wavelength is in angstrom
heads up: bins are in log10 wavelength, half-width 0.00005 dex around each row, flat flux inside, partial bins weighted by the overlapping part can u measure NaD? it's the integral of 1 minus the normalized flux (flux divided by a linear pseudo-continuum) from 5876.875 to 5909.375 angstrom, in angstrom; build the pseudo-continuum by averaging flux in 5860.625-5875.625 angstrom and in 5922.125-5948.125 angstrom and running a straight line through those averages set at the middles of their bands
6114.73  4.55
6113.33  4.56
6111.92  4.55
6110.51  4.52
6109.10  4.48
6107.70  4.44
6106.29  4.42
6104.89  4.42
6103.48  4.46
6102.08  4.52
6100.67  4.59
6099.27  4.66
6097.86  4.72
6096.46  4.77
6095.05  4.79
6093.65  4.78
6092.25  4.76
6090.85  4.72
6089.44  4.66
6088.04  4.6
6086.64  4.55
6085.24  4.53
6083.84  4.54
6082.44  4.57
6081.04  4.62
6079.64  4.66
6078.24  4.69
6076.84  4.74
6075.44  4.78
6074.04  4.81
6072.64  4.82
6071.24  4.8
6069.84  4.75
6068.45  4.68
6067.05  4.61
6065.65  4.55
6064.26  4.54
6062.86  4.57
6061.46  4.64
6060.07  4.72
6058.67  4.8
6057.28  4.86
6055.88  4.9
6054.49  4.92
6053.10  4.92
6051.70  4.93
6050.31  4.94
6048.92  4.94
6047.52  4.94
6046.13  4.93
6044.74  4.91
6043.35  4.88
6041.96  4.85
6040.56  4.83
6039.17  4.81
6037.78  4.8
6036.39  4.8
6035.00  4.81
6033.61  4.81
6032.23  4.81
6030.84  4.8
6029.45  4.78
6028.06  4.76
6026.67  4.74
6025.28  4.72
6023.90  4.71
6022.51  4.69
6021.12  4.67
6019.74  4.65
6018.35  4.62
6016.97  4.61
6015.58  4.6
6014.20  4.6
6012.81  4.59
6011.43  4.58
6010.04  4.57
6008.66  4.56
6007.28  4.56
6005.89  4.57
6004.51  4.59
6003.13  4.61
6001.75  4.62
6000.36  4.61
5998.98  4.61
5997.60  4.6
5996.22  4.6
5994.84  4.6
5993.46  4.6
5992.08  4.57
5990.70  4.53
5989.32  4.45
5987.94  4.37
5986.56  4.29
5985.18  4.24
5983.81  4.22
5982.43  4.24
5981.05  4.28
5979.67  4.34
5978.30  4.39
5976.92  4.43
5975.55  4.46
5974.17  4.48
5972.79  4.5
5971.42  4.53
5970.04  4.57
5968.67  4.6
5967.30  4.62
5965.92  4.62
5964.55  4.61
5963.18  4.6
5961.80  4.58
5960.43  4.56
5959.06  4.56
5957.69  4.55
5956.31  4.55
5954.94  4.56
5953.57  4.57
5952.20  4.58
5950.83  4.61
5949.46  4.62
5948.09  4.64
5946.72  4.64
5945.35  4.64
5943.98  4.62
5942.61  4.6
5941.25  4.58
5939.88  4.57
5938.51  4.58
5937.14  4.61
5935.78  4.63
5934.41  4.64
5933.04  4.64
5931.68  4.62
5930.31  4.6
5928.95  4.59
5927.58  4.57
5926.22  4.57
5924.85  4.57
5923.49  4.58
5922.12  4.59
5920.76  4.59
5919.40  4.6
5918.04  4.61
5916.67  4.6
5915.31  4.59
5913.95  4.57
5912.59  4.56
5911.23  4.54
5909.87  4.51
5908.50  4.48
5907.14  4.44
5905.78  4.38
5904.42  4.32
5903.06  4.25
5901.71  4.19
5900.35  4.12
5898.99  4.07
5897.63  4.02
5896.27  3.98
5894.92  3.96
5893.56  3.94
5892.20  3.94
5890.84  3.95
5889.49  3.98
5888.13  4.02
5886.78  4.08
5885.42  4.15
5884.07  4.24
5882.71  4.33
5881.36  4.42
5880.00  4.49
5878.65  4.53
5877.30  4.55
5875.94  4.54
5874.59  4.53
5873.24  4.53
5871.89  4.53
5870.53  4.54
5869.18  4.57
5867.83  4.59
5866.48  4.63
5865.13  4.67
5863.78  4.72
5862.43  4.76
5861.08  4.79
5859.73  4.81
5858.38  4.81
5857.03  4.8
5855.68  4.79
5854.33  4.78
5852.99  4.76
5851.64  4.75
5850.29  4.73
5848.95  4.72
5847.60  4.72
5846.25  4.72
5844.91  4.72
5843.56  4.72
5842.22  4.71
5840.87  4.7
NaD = 2.9 angstrom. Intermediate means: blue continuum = 4.62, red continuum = 4.6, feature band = 4.2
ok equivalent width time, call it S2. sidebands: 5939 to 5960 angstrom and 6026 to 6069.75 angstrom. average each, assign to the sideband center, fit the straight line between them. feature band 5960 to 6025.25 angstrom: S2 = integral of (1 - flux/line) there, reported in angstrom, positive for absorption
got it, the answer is 2.0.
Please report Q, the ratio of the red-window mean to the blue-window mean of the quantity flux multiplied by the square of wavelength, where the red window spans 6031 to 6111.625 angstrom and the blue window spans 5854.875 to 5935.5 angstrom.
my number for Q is 1.12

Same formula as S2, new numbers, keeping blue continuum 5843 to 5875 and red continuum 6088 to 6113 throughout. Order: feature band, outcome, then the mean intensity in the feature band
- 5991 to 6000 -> 0.09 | 4.6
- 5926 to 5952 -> 0.31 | 4.61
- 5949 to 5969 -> 0.31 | 4.59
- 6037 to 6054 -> -0.98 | 4.89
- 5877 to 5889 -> 0.99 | 4.3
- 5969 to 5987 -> 1.01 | 4.39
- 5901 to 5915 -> 0.75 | 4.43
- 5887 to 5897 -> 1.52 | 3.97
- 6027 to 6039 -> -0.43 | 4.8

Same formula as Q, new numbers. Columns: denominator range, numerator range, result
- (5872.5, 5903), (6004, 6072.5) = 1.18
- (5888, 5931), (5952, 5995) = 1.05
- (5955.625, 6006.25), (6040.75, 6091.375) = 1.08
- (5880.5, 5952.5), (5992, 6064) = 1.11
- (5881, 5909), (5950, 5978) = 1.12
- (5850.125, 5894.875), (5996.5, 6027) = 1.08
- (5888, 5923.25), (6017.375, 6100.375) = 1.16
